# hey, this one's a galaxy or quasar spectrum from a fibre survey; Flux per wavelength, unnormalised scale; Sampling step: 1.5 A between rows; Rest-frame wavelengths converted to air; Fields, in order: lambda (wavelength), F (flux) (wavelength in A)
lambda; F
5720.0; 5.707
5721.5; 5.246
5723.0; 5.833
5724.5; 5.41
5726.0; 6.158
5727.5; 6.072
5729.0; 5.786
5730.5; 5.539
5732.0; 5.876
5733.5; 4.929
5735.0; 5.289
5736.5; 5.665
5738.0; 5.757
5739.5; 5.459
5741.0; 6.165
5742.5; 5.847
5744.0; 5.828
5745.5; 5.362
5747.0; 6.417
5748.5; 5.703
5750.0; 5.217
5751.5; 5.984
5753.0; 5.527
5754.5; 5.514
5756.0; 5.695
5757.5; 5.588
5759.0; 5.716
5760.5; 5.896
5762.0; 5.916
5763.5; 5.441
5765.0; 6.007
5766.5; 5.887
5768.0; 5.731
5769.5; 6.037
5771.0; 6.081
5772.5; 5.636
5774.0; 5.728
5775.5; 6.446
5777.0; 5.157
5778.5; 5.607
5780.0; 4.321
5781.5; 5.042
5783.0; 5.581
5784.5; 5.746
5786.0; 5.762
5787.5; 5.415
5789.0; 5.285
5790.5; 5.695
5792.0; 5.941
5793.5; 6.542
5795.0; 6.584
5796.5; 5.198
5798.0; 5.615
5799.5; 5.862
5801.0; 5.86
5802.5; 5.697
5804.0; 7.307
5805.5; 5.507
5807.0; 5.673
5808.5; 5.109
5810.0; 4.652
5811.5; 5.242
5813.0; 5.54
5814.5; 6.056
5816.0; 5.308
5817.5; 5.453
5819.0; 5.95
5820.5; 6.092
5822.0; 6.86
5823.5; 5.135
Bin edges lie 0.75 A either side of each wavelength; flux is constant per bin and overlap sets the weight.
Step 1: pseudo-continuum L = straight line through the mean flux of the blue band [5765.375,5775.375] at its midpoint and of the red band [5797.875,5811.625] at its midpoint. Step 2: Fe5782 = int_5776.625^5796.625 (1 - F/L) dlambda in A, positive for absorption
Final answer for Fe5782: 0.7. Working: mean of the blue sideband 5.89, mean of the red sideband 5.67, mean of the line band 5.58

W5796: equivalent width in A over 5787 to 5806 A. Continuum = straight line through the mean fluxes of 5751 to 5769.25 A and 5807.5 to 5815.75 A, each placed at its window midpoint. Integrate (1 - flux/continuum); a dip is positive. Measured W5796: -1.6 A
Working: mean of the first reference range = 5.75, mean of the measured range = 5.9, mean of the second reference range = 5.33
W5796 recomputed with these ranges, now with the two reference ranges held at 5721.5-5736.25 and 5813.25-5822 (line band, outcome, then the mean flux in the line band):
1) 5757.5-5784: 0.4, 5.66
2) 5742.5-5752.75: -0.1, 5.75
